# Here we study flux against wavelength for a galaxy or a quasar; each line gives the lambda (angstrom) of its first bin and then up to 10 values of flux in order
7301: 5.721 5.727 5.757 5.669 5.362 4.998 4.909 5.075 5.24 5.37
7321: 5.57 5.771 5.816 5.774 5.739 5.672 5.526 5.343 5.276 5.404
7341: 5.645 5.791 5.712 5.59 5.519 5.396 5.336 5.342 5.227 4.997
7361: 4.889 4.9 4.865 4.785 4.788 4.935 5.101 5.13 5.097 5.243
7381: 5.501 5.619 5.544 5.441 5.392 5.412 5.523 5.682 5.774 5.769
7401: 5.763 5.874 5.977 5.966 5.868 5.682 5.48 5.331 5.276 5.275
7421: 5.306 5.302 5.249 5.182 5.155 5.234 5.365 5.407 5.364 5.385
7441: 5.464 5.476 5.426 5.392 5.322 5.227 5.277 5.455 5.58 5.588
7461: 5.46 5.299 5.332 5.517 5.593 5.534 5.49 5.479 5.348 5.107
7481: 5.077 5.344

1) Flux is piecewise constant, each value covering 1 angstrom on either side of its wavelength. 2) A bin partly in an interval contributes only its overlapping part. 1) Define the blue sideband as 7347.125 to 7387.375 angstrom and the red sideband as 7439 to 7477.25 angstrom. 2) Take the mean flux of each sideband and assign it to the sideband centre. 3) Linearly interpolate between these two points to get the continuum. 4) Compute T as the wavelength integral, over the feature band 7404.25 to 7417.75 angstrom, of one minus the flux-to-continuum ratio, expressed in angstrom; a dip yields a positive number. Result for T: -0.9 angstrom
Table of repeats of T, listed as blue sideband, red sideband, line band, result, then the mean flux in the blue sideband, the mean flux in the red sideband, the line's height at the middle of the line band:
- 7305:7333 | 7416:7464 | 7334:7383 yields 1.65 angstrom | 5.47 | 5.35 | 5.43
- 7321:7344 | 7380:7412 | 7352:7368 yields 1.69 angstrom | 5.61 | 5.67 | 5.64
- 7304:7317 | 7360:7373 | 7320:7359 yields -3.52 angstrom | 5.29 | 4.88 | 5.08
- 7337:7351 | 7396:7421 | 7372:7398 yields 0.95 angstrom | 5.57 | 5.66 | 5.62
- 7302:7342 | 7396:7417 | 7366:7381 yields 1.56 angstrom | 5.48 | 5.73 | 5.63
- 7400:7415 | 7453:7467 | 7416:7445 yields 1.57 angstrom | 5.77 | 5.44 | 5.63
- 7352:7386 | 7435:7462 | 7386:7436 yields -2.13 angstrom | 5.14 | 5.42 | 5.28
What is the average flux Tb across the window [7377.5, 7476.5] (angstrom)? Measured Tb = 5.47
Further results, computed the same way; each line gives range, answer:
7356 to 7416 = 5.39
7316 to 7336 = 5.58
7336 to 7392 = 5.28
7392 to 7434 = 5.53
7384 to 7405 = 5.63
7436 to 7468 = 5.41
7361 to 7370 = 4.84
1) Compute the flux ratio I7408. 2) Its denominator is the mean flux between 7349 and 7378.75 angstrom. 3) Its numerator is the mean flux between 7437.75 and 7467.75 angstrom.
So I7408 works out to 1.1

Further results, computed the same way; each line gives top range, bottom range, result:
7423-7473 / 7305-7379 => 1.01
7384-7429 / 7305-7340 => 1.02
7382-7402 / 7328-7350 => 1.00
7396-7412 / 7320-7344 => 1.04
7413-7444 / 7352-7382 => 1.05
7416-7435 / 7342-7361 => 0.97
